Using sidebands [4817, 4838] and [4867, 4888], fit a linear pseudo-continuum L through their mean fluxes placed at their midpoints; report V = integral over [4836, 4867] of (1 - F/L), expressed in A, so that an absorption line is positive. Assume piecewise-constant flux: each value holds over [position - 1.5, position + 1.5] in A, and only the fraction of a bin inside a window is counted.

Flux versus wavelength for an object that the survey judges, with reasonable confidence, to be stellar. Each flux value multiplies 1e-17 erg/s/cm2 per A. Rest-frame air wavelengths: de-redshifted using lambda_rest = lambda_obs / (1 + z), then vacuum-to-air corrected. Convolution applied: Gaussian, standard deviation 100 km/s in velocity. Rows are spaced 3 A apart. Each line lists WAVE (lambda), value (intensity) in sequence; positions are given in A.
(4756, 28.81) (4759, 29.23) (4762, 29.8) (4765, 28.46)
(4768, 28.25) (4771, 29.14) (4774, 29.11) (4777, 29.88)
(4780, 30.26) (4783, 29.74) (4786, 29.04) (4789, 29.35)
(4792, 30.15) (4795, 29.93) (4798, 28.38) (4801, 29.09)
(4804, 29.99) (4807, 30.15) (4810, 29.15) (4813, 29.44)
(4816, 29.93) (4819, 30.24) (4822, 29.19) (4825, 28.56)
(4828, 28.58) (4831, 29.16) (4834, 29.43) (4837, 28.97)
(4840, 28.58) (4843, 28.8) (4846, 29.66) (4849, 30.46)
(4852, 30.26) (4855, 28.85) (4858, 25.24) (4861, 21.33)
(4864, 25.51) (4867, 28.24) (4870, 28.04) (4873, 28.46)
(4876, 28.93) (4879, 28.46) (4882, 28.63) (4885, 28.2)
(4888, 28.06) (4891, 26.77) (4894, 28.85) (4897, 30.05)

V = 1.1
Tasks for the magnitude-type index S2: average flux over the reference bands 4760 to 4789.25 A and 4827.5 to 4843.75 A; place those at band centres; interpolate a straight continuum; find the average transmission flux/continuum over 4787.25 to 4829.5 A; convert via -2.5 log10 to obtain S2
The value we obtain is -0.012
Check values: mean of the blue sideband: 29.3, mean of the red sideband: 28.9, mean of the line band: 29.4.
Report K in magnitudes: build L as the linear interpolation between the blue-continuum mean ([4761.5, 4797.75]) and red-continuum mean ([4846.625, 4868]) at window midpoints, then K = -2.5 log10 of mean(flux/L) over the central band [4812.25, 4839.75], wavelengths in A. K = -0.04 mag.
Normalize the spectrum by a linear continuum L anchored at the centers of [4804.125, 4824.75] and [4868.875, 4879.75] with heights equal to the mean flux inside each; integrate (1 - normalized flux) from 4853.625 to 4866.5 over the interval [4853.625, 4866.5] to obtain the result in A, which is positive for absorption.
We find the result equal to 1.5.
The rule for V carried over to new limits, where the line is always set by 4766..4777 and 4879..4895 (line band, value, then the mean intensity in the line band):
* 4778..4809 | -0.9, 29.6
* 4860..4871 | 0.9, 25.9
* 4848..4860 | 0.0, 28.3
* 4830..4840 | -0.2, 29.1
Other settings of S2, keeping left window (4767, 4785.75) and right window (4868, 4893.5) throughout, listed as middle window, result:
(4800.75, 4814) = -0.02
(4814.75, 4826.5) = -0.02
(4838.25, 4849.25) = -0.02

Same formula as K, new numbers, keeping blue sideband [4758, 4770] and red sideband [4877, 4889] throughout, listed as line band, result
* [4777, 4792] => -0.03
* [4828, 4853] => -0.03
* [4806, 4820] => -0.04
